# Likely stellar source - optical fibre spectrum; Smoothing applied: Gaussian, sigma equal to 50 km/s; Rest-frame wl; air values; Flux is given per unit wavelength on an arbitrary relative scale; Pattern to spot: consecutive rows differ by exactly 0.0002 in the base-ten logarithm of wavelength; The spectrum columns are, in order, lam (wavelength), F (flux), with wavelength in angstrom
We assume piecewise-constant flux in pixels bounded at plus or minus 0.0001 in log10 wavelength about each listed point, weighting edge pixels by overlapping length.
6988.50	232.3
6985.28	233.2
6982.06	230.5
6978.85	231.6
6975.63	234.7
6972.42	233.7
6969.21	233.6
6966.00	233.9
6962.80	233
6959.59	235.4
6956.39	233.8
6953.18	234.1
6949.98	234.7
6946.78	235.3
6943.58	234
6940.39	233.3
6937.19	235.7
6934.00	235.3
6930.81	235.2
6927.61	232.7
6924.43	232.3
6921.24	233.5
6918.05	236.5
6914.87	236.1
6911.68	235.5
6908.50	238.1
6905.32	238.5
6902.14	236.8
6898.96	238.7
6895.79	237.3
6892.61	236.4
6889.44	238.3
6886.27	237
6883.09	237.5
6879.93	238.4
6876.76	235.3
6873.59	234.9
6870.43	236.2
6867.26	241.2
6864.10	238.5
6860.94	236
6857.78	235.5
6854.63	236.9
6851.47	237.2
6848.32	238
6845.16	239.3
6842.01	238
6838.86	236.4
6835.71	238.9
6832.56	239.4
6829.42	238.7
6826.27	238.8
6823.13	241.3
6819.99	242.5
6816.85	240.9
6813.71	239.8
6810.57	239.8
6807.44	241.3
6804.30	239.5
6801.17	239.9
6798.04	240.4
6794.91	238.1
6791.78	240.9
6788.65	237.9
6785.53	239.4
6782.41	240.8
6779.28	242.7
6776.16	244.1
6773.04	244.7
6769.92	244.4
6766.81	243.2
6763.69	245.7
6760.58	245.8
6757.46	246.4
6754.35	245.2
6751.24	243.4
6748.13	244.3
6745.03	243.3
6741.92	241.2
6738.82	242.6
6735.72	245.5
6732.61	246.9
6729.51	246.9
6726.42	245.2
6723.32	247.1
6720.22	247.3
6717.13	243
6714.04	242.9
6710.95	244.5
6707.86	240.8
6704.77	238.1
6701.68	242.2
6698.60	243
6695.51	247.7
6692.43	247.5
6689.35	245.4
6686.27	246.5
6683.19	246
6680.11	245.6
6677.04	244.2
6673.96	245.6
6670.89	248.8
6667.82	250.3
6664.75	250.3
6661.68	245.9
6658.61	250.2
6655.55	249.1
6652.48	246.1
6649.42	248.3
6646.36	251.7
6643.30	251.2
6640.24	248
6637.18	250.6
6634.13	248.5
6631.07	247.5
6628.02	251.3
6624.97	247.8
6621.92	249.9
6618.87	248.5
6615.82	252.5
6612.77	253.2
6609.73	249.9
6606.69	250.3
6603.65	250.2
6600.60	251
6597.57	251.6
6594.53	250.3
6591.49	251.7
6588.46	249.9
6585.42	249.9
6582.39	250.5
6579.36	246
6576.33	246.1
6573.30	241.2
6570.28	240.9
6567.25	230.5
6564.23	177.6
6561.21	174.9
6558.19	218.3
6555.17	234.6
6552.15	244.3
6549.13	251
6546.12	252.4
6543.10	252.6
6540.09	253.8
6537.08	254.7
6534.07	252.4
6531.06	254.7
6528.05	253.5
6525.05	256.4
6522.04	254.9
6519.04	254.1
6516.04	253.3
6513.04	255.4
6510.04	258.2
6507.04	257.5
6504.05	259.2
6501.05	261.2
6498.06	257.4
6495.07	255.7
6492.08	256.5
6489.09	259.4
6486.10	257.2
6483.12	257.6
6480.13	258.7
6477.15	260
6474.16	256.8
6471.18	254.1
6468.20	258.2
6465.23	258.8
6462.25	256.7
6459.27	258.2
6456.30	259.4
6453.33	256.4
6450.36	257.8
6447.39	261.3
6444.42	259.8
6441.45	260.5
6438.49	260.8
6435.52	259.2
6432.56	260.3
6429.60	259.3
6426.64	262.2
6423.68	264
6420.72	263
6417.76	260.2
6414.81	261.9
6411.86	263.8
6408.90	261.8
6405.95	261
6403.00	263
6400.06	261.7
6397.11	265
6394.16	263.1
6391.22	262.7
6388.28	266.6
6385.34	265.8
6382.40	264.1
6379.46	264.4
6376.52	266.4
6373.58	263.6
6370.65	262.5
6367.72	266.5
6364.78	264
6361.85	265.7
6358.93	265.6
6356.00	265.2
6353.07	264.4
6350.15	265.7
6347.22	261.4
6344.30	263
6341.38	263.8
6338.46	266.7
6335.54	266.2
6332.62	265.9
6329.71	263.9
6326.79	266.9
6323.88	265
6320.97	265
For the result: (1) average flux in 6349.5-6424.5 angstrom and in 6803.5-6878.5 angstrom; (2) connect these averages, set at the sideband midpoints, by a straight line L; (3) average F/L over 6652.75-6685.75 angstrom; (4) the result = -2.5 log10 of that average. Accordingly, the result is 0.00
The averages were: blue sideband 264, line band 247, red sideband 238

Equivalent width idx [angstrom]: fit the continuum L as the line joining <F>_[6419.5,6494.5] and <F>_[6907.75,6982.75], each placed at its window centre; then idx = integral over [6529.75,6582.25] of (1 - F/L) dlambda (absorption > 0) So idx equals 3.5 angstrom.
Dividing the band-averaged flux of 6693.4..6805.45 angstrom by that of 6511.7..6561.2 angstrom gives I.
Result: 0.98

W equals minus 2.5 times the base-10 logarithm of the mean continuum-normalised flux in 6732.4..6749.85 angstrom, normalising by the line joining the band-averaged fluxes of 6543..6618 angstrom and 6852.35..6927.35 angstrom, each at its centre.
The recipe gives -0.02 mag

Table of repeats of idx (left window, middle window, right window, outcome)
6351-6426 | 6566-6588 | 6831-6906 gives 0.8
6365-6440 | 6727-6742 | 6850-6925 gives 0.0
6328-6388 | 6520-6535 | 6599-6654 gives 0.1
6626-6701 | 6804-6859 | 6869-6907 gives 0.2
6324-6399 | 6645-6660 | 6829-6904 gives 0.0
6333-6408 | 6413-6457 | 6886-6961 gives 0.1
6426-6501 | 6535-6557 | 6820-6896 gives 0.5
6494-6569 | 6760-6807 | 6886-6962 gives -0.5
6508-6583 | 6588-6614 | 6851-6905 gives -1.0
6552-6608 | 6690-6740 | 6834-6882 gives -1.5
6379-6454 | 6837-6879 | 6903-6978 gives 0.3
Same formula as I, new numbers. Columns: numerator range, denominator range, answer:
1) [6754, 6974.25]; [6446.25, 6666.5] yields 0.95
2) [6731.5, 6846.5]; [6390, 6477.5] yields 0.93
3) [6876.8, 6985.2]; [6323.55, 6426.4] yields 0.89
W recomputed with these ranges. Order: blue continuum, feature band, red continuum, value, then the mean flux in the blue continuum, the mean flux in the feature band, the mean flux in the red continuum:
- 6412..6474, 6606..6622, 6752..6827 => 0.00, 260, 251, 242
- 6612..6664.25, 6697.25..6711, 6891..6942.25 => 0.02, 249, 241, 236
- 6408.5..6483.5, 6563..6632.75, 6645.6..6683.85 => 0.03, 260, 245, 248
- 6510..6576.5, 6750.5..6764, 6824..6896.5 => -0.03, 242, 245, 238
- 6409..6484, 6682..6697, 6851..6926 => 0.00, 260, 247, 237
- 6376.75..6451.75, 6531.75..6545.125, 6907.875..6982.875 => 0.01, 262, 253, 234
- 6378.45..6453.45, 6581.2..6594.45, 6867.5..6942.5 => 0.01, 262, 250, 236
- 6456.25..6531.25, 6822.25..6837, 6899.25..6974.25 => 0.00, 257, 239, 235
